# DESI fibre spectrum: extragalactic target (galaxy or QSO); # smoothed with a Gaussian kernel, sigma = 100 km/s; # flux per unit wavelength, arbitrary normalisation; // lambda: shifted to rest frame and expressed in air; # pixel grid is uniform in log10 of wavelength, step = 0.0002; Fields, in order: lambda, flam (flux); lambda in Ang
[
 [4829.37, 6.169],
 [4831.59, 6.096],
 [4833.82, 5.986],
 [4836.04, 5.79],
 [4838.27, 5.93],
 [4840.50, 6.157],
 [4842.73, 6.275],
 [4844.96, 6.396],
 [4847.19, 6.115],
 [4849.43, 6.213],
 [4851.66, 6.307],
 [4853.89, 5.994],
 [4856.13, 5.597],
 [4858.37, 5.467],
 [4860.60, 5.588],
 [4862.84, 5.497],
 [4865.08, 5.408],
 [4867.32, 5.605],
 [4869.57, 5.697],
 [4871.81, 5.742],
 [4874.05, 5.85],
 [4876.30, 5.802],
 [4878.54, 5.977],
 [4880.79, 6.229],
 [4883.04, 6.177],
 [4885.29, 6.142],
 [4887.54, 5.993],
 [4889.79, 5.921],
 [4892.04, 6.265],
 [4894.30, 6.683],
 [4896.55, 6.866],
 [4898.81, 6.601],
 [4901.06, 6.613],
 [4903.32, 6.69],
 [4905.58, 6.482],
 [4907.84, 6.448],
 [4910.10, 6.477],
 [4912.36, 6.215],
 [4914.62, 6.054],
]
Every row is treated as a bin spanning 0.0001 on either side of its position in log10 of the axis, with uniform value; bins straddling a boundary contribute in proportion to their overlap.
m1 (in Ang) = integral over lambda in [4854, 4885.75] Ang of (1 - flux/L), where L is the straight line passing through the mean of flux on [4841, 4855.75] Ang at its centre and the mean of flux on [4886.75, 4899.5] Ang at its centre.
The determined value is 2.6 Ang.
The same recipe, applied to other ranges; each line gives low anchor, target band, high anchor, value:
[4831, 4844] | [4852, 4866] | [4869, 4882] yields 0.8 Ang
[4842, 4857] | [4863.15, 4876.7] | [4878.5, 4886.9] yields 1.0 Ang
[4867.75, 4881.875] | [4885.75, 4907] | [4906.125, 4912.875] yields -0.8 Ang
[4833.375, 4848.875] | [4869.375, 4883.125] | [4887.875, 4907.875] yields 0.9 Ang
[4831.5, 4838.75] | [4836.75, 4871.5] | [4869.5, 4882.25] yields 0.2 Ang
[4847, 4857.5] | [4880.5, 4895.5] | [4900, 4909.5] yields 0.4 Ang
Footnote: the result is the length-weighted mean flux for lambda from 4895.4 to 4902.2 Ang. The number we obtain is 6.7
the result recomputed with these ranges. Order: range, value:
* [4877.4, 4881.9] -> 6.11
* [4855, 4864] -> 5.54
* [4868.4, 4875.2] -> 5.76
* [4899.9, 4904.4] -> 6.66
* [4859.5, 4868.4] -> 5.52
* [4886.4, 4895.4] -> 6.21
